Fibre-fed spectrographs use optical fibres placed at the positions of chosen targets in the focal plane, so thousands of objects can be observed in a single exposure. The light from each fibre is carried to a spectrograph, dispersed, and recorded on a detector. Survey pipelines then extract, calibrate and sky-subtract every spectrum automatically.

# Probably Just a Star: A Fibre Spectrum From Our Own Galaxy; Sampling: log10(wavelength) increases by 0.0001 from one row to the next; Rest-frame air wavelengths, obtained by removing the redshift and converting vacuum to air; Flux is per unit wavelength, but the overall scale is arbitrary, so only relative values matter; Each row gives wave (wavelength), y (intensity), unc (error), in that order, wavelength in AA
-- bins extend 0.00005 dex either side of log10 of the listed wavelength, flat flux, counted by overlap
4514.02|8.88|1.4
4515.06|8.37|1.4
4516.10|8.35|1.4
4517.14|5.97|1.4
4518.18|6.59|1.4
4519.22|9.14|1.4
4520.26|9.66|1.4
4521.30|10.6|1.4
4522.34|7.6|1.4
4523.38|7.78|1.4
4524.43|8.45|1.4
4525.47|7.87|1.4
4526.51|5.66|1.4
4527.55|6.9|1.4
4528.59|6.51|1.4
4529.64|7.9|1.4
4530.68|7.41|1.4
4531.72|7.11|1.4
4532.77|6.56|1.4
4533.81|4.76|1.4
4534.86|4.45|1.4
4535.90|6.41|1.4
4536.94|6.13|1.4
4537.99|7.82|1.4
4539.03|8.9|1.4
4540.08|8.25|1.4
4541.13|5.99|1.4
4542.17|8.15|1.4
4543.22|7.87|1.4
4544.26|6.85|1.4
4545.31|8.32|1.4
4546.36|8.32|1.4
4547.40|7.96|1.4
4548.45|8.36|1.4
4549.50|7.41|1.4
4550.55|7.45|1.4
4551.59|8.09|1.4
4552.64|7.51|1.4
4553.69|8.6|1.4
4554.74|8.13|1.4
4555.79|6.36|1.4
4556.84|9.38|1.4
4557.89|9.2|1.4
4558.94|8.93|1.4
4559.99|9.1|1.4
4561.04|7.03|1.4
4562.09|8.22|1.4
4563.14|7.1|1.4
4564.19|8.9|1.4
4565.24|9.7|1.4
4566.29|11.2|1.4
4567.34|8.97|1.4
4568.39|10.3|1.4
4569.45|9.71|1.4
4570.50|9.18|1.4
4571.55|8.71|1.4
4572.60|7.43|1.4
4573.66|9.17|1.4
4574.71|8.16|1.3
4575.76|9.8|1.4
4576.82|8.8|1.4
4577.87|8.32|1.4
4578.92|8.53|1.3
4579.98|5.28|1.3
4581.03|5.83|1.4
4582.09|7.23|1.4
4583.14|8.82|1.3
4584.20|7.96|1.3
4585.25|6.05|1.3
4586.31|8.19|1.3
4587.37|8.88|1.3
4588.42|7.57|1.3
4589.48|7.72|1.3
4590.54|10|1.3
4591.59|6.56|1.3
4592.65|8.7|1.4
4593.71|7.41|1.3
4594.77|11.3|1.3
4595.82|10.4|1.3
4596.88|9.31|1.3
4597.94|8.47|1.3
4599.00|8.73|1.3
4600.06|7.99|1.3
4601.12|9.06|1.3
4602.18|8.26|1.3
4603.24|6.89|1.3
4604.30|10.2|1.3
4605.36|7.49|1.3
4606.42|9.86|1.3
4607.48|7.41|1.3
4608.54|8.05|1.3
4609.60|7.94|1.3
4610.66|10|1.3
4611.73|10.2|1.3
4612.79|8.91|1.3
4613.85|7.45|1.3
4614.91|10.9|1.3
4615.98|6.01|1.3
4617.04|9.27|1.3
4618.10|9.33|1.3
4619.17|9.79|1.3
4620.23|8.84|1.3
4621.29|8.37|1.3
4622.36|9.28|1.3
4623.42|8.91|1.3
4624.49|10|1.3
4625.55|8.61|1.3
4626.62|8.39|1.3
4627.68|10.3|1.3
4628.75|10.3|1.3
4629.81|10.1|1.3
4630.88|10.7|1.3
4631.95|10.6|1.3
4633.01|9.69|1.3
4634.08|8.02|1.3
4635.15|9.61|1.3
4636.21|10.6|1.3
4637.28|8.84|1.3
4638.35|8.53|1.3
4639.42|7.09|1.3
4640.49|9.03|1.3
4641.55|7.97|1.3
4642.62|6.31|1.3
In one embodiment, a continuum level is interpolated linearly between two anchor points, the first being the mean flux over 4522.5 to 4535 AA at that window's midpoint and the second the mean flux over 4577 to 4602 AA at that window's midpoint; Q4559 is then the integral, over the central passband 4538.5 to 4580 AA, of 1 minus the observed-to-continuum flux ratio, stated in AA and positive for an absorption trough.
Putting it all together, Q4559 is -4.6 AA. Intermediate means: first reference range 6.87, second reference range 8.2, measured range 8.38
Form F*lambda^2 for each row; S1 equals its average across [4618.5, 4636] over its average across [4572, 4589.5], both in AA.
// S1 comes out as 1.2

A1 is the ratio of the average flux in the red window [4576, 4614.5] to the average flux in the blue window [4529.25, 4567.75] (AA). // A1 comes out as 1.1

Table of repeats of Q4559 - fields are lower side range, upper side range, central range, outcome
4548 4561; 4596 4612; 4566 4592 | 0.28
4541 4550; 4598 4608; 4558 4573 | -1.71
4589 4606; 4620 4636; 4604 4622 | 0.53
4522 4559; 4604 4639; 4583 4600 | 0.10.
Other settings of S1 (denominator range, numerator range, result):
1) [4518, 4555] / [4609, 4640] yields 1.27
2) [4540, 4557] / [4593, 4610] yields 1.14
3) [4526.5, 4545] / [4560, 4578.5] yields 1.30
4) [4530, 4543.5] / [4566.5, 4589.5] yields 1.22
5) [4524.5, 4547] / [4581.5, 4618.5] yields 1.24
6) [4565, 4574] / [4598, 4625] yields 0.95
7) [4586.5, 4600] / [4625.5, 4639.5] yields 1.11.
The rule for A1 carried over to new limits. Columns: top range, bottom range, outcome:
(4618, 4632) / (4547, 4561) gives 1.17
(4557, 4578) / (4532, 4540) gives 1.36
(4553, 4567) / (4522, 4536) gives 1.26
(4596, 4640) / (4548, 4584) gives 1.07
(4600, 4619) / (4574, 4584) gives 1.10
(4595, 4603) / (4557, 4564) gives 1.07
